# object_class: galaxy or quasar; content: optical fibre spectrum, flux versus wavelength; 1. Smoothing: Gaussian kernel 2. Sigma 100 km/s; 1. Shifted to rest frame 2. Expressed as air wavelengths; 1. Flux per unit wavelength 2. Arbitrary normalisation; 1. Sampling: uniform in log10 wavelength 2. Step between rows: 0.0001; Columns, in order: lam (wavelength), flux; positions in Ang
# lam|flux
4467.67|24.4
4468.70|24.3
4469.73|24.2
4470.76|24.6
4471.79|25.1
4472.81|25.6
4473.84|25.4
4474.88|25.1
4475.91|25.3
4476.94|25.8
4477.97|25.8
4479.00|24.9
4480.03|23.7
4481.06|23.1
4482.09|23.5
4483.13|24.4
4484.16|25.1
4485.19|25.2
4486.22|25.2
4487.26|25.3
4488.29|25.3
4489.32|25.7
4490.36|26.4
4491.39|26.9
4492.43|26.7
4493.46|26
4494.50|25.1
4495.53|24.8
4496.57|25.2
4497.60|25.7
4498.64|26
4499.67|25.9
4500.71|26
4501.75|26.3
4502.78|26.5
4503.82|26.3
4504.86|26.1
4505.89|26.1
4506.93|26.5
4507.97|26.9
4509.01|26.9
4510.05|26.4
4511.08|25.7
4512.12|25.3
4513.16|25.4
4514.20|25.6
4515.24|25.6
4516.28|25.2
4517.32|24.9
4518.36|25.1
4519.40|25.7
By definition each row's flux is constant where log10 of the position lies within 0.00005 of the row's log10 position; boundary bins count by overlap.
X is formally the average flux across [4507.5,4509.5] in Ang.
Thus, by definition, 26.9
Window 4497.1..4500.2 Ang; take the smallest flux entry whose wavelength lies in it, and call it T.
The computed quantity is 25.7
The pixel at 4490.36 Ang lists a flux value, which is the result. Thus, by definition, 26.4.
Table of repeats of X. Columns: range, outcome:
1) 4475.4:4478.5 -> 25.7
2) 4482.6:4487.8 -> 25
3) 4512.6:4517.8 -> 25.3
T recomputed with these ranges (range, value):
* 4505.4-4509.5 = 26.1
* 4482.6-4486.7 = 24.4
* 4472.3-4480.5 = 23.7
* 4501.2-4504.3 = 26.3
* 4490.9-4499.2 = 24.8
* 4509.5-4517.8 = 24.9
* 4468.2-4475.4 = 24.2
